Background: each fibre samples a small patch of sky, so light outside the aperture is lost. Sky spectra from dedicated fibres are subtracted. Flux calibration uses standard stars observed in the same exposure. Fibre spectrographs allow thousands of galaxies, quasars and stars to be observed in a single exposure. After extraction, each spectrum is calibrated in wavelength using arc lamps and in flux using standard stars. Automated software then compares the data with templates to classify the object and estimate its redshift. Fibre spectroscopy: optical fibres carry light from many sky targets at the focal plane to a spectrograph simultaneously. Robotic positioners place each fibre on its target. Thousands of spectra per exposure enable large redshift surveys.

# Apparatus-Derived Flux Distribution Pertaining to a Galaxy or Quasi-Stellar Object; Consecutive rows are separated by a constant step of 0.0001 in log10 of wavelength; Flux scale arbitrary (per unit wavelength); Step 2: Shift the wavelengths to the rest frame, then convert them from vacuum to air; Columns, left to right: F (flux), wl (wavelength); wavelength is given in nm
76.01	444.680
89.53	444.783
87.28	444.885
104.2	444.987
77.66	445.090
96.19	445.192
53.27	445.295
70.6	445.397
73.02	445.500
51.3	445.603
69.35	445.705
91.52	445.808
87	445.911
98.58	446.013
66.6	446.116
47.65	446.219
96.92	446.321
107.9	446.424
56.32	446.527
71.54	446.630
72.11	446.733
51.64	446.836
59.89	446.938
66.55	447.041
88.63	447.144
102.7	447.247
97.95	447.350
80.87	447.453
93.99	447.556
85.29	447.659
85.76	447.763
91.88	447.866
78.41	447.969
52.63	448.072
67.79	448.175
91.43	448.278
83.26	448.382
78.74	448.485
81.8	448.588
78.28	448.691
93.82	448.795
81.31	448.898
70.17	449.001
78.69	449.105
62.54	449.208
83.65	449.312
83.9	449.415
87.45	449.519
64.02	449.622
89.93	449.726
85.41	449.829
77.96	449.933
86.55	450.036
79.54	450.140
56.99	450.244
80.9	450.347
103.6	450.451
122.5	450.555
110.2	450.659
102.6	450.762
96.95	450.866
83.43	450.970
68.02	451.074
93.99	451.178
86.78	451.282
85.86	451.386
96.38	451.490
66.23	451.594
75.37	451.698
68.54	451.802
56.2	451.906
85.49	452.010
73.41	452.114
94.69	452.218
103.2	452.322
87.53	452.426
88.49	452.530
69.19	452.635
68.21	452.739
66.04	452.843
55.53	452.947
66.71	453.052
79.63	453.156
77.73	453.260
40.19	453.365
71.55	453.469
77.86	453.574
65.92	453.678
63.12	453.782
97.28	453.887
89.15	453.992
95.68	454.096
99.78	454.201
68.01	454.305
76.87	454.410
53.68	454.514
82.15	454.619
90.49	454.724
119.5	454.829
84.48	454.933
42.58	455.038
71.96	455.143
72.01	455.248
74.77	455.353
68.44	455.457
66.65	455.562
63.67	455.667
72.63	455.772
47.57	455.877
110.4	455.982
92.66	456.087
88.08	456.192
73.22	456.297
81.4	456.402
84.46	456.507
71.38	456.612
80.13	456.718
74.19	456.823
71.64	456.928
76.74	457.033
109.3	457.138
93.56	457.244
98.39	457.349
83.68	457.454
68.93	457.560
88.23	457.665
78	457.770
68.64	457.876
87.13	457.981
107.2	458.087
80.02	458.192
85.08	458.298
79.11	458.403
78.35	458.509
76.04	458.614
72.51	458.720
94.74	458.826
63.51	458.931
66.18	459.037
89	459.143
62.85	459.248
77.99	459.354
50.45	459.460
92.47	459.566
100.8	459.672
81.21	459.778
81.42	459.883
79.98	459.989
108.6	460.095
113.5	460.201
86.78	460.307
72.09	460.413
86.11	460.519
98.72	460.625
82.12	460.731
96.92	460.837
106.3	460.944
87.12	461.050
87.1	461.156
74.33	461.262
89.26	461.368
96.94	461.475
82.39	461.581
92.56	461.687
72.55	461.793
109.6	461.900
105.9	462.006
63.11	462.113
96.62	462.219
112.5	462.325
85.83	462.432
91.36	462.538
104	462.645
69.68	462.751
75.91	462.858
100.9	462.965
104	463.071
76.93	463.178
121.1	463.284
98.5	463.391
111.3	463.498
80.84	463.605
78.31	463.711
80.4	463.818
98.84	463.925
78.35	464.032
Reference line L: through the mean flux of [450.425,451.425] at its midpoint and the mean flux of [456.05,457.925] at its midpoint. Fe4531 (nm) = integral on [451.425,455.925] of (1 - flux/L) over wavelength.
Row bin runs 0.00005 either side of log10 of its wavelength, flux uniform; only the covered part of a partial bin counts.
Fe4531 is 0.71 nm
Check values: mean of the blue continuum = 95.2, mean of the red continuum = 82.3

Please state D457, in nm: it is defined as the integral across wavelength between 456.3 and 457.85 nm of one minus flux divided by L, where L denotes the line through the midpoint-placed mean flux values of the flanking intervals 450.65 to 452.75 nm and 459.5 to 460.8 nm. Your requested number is 0.10 nm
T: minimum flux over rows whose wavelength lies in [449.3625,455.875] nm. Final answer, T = 40.19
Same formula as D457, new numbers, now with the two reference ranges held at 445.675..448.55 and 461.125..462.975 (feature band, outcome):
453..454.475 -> 0.13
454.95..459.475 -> 0.42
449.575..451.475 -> -0.14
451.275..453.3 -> 0.13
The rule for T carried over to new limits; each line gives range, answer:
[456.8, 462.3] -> 50.45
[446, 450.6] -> 47.65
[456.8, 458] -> 68.64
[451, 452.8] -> 56.2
